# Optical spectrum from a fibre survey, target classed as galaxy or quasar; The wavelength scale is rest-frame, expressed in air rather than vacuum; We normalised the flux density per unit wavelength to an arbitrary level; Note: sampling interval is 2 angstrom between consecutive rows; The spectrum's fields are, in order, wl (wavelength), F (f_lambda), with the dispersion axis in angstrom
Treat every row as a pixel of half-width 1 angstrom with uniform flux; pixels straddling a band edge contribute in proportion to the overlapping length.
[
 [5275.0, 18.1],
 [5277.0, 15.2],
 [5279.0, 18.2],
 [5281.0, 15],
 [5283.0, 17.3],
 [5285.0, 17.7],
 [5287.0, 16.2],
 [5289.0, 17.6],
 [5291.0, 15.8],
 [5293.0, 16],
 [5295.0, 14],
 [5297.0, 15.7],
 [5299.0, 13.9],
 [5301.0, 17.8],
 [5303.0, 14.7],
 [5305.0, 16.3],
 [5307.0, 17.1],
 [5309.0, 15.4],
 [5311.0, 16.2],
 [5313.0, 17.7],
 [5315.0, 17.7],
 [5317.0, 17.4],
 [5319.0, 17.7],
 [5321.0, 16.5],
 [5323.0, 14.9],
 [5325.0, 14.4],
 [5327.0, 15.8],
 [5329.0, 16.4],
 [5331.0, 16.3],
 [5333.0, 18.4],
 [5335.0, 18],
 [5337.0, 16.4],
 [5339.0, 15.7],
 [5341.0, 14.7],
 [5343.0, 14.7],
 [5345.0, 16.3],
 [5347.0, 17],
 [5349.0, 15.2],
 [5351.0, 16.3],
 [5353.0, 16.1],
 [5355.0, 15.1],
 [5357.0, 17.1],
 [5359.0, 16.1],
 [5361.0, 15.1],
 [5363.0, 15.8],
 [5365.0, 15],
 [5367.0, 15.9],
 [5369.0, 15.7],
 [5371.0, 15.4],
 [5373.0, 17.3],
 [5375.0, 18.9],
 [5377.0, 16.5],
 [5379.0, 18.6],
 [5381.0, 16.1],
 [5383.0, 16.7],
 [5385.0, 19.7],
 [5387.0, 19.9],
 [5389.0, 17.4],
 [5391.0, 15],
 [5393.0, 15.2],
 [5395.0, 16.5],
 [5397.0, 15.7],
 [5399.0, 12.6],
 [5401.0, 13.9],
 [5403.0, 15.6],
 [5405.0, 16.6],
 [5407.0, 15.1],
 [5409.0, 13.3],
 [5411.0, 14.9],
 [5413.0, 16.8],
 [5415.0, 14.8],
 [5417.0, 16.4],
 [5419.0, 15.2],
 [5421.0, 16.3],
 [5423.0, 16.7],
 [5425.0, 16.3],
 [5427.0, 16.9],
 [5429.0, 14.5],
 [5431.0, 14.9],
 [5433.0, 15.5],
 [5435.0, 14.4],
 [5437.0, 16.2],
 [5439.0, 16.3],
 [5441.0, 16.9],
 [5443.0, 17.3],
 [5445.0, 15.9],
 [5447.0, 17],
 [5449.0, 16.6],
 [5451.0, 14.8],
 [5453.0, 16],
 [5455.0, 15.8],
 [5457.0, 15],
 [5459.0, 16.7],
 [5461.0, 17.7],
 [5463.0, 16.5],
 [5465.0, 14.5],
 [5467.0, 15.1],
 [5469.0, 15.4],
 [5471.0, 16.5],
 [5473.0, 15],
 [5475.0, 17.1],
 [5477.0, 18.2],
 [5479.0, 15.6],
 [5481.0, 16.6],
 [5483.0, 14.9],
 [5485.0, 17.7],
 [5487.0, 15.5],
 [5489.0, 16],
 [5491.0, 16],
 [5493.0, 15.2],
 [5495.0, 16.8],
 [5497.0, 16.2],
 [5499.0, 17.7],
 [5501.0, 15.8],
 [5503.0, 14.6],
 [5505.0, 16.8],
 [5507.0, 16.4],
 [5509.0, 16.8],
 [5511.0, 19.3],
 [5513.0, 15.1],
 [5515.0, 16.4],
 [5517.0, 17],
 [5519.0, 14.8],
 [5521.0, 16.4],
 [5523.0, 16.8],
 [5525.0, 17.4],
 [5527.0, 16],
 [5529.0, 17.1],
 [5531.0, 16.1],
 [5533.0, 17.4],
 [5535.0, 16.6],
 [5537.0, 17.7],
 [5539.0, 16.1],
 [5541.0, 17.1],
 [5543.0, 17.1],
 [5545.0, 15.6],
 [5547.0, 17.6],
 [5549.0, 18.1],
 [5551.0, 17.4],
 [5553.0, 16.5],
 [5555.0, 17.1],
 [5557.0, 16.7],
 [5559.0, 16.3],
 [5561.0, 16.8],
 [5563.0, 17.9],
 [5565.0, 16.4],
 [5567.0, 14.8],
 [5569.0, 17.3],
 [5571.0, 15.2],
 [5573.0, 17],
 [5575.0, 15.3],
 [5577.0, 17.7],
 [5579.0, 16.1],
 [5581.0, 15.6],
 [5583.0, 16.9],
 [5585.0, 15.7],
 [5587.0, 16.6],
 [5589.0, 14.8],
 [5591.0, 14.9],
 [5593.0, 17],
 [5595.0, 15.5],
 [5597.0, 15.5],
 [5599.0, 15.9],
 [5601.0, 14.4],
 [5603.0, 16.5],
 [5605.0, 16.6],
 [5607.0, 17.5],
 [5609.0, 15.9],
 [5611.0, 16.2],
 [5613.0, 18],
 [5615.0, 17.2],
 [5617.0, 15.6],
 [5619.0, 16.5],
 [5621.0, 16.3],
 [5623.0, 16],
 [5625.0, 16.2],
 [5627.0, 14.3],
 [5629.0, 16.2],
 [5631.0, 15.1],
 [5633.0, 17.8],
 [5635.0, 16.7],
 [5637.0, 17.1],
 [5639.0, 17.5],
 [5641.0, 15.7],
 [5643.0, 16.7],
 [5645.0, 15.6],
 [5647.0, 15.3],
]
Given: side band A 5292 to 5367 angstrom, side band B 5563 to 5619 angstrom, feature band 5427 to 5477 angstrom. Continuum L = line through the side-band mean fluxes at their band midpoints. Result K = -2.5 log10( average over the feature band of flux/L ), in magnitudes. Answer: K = 0.011 mag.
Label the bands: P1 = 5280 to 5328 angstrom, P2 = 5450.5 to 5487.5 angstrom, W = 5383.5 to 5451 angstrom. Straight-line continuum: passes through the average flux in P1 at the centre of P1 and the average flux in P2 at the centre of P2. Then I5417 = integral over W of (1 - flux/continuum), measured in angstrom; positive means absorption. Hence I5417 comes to 0.7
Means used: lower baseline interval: 16.2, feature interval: 15.9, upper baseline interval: 16.1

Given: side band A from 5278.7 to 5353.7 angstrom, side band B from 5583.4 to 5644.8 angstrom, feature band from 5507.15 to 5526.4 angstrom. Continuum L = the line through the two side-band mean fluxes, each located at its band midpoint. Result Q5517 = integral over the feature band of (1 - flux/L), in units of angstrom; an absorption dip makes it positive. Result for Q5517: -0.5 angstrom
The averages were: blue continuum 16.3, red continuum 16.2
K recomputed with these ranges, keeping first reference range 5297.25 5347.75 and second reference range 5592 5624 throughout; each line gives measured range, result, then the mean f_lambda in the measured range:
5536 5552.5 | -0.05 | 17.1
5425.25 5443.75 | 0.03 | 15.9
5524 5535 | -0.03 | 16.8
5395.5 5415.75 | 0.09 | 15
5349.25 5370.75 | 0.03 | 15.8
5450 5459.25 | 0.05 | 15.6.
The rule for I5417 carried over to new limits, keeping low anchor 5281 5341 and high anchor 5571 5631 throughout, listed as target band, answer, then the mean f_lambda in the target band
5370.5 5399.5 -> -1.05 angstrom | 16.9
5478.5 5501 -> -0.01 angstrom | 16.2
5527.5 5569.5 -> -1.78 angstrom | 16.8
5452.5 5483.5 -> 0.29 angstrom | 16.1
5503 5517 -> -0.42 angstrom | 16.7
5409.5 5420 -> 0.48 angstrom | 15.5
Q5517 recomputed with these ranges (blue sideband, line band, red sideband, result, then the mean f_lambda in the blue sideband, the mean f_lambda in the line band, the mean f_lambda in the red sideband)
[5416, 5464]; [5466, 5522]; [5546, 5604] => -0.24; 16.1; 16.2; 16.3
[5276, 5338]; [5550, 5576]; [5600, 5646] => -0.28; 16.4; 16.5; 16.3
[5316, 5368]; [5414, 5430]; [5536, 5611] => 0.31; 16.1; 15.9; 16.4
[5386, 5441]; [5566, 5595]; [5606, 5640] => 0.48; 15.7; 16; 16.5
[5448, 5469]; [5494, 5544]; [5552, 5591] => -1.62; 15.8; 16.6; 16.3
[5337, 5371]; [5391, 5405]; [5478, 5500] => 0.75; 15.7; 15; 16.2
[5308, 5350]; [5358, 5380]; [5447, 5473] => -0.27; 16.3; 16.4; 15.9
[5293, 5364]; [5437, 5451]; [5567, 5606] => -0.38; 16.1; 16.5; 16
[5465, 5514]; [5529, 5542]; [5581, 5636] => -0.53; 16.2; 16.9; 16.1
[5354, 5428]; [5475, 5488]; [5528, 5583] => -0.03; 16.1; 16.5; 16.7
